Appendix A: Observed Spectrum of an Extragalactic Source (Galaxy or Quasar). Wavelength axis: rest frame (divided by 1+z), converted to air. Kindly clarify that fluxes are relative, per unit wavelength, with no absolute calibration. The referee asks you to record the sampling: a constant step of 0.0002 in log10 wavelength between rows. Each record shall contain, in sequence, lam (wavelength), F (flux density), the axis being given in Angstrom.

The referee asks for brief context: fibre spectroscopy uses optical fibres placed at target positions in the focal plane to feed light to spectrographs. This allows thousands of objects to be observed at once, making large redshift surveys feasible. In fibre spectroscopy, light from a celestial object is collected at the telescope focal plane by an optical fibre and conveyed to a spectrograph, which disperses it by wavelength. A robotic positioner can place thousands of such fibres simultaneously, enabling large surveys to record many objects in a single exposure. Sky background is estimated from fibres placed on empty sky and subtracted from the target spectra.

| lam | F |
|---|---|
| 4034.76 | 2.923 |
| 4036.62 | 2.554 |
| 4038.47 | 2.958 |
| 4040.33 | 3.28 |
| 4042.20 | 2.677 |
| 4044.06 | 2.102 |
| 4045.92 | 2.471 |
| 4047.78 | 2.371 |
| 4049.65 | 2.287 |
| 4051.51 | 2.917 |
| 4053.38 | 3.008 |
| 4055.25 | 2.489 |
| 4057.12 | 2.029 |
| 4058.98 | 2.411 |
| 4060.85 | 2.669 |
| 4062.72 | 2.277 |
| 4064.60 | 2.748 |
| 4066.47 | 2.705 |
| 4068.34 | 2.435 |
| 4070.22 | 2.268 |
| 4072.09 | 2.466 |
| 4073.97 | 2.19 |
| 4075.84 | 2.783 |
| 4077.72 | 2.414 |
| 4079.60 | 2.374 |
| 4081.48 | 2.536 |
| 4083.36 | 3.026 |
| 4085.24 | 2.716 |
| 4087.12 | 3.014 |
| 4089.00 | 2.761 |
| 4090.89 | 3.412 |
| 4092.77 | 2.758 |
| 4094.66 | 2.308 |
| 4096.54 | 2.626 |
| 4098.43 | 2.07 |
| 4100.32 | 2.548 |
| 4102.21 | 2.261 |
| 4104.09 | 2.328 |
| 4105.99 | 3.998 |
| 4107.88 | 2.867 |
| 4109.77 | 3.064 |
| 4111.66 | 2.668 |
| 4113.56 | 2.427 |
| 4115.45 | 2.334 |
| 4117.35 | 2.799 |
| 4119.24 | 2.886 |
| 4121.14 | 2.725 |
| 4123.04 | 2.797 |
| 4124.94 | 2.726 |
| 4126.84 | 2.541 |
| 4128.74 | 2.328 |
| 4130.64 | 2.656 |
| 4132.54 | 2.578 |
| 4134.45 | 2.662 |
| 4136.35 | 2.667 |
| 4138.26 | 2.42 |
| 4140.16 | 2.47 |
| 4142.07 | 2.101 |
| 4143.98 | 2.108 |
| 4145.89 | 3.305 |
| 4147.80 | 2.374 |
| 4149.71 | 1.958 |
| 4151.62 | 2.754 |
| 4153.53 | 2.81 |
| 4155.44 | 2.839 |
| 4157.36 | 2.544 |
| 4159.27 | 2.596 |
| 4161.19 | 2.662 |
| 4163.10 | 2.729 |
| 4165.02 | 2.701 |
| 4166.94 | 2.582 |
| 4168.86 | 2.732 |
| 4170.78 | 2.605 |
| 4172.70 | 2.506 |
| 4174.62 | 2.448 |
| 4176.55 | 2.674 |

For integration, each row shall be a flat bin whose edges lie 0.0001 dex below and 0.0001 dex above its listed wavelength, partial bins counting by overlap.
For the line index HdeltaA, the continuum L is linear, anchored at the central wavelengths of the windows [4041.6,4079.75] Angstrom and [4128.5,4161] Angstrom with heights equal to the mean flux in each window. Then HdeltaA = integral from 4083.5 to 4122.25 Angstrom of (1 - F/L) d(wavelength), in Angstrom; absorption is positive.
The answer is -3.4 Angstrom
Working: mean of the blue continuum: 2.48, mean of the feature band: 2.73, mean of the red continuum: 2.55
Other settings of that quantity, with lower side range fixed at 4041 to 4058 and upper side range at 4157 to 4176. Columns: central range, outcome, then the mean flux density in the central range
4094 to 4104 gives 0.7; 2.36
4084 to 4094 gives -1.5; 2.92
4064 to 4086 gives -0.3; 2.55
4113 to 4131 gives -0.4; 2.63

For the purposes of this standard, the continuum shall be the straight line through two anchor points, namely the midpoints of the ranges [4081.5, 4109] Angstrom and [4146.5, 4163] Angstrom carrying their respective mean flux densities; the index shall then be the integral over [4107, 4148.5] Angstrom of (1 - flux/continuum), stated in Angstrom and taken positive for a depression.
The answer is 0.8 Angstrom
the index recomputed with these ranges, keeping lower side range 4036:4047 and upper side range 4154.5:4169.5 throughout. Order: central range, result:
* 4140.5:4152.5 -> 1.1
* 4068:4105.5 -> 1.3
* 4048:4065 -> 1.0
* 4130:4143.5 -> 0.9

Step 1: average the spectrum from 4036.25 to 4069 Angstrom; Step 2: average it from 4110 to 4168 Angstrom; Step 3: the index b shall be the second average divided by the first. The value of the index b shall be 1.01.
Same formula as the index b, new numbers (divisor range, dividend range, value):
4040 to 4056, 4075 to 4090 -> 1.04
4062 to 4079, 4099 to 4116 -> 1.10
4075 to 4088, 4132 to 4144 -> 0.91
